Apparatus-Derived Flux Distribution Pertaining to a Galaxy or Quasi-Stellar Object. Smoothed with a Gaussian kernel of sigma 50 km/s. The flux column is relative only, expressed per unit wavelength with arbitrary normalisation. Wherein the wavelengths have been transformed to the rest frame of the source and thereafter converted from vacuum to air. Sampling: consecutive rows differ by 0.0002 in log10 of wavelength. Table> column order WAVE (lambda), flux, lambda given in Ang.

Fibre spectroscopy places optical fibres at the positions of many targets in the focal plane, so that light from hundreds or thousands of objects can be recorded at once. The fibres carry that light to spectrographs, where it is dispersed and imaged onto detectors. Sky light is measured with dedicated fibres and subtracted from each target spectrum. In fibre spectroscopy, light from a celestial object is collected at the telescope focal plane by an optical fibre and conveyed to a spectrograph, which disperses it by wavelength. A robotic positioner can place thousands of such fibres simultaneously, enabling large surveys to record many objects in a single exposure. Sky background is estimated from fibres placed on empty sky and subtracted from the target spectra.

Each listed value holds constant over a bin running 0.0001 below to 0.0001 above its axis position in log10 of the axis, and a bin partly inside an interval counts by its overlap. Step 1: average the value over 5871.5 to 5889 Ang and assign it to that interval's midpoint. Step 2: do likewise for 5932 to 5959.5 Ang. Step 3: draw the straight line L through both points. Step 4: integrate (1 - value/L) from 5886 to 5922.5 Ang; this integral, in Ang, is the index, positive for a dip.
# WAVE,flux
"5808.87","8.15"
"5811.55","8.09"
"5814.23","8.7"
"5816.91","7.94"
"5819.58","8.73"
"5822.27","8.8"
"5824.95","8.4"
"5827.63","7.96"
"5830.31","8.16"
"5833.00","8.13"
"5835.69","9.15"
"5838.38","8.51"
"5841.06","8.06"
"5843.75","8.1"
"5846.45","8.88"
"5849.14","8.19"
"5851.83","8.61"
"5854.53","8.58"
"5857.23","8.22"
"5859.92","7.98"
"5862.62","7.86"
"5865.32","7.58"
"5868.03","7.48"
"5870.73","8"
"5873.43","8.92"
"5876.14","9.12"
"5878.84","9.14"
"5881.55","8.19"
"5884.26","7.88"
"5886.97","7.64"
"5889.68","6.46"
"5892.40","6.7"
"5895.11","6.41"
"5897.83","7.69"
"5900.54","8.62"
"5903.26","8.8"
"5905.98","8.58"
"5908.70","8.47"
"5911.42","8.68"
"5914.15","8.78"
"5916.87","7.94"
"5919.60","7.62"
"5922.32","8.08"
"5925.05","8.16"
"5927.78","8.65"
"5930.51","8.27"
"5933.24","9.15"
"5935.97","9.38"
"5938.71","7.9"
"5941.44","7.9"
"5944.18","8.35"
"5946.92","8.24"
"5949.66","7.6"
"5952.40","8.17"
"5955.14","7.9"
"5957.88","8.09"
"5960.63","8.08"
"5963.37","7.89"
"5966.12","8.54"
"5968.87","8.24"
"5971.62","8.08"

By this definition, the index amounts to 2.0 Ang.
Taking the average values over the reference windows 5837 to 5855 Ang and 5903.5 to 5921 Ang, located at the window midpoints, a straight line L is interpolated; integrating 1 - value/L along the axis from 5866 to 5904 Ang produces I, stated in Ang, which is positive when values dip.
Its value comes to 2.2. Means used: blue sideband 8.41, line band 7.91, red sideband 8.37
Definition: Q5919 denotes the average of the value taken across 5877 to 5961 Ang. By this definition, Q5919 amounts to 8.12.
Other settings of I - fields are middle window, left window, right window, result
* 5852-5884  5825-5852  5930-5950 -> 0.4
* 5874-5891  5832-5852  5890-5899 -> -2.1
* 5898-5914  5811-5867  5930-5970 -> -0.6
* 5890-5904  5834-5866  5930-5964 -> 1.3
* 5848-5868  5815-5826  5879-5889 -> 0.2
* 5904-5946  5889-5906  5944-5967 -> -3.2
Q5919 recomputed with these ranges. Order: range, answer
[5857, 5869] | 7.8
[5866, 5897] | 7.8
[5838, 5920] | 8.12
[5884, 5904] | 7.47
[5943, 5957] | 8.05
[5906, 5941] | 8.42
